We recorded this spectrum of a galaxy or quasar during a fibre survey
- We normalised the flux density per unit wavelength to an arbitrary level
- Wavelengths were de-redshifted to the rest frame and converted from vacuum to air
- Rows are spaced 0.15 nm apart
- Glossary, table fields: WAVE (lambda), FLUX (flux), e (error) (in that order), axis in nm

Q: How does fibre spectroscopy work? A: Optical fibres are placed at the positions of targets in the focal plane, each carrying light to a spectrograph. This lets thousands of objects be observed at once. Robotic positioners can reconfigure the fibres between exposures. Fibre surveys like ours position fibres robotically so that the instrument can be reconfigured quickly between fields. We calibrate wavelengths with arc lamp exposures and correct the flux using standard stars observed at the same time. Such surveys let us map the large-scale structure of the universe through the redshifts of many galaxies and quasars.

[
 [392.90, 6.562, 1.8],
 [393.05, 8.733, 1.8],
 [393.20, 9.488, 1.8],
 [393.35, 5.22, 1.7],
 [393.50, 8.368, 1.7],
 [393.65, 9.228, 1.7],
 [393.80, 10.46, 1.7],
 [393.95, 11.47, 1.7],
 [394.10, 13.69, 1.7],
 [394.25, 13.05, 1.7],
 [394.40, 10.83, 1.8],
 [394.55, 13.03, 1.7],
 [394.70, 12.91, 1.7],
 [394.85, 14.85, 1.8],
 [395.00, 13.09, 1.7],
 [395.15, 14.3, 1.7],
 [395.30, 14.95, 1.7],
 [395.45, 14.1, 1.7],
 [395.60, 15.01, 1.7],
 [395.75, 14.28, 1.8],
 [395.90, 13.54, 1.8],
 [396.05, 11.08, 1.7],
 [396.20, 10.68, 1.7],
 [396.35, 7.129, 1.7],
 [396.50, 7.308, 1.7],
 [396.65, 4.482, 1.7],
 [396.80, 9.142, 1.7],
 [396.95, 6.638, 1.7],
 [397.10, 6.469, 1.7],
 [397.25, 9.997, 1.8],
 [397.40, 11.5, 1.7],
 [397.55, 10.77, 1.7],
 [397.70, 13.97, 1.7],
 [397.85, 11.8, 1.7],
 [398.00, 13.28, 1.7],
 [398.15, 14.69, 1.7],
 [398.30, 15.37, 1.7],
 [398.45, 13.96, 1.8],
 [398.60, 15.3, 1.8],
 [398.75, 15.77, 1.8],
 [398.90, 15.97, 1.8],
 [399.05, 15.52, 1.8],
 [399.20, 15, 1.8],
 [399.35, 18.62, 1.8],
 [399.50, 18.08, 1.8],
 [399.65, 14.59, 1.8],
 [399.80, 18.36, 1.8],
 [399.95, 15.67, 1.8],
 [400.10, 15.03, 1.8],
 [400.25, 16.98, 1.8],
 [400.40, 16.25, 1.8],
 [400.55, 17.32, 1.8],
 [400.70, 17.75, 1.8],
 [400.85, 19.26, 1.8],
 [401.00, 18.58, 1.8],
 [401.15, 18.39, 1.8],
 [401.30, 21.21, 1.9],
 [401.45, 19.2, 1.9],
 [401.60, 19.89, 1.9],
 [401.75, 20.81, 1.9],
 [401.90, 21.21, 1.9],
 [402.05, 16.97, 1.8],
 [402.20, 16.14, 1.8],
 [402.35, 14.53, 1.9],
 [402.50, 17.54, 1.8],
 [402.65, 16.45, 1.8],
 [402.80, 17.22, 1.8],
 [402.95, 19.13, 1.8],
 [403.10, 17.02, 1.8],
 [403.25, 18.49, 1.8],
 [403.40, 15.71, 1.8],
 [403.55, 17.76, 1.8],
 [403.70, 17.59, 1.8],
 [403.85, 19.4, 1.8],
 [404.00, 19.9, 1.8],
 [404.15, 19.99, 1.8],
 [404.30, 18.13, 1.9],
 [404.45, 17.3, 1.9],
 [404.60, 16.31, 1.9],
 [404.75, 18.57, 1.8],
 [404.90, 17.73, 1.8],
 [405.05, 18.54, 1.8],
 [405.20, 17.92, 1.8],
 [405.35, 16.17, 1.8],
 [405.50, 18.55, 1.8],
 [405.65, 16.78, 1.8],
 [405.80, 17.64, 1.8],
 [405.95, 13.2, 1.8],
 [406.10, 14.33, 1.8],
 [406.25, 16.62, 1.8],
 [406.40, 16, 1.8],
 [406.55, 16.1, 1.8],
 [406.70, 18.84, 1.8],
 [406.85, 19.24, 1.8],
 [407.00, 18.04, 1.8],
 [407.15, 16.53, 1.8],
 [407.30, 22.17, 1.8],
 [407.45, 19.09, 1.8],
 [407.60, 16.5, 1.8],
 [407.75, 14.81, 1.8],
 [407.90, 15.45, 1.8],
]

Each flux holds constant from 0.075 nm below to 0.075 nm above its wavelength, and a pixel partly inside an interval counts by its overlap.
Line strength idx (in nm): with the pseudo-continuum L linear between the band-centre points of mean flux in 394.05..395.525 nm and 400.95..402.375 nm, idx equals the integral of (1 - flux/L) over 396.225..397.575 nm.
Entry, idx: 0.62 nm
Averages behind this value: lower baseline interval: 13.5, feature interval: 8.16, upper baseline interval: 18.8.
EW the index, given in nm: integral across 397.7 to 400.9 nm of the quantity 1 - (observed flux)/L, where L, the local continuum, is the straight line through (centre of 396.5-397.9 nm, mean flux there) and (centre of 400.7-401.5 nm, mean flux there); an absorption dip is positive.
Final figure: -0.32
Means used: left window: 9.26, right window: 19.2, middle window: 15.9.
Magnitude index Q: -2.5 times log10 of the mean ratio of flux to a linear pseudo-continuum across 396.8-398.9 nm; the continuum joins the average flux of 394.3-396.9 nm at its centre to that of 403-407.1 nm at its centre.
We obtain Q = 0.08 mag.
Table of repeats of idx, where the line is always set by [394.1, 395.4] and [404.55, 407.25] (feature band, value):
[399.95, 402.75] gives -0.413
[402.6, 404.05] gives -0.142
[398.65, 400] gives -0.132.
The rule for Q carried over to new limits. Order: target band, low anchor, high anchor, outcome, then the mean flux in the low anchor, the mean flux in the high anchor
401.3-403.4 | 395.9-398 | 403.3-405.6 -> -0.16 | 9.6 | 18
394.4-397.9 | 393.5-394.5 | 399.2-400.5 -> 0.15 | 11.3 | 16.6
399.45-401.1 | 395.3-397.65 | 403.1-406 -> -0.23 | 10.3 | 17.7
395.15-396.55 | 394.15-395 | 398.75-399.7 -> 0.13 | 13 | 16.3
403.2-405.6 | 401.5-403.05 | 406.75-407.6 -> 0.02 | 18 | 18.8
